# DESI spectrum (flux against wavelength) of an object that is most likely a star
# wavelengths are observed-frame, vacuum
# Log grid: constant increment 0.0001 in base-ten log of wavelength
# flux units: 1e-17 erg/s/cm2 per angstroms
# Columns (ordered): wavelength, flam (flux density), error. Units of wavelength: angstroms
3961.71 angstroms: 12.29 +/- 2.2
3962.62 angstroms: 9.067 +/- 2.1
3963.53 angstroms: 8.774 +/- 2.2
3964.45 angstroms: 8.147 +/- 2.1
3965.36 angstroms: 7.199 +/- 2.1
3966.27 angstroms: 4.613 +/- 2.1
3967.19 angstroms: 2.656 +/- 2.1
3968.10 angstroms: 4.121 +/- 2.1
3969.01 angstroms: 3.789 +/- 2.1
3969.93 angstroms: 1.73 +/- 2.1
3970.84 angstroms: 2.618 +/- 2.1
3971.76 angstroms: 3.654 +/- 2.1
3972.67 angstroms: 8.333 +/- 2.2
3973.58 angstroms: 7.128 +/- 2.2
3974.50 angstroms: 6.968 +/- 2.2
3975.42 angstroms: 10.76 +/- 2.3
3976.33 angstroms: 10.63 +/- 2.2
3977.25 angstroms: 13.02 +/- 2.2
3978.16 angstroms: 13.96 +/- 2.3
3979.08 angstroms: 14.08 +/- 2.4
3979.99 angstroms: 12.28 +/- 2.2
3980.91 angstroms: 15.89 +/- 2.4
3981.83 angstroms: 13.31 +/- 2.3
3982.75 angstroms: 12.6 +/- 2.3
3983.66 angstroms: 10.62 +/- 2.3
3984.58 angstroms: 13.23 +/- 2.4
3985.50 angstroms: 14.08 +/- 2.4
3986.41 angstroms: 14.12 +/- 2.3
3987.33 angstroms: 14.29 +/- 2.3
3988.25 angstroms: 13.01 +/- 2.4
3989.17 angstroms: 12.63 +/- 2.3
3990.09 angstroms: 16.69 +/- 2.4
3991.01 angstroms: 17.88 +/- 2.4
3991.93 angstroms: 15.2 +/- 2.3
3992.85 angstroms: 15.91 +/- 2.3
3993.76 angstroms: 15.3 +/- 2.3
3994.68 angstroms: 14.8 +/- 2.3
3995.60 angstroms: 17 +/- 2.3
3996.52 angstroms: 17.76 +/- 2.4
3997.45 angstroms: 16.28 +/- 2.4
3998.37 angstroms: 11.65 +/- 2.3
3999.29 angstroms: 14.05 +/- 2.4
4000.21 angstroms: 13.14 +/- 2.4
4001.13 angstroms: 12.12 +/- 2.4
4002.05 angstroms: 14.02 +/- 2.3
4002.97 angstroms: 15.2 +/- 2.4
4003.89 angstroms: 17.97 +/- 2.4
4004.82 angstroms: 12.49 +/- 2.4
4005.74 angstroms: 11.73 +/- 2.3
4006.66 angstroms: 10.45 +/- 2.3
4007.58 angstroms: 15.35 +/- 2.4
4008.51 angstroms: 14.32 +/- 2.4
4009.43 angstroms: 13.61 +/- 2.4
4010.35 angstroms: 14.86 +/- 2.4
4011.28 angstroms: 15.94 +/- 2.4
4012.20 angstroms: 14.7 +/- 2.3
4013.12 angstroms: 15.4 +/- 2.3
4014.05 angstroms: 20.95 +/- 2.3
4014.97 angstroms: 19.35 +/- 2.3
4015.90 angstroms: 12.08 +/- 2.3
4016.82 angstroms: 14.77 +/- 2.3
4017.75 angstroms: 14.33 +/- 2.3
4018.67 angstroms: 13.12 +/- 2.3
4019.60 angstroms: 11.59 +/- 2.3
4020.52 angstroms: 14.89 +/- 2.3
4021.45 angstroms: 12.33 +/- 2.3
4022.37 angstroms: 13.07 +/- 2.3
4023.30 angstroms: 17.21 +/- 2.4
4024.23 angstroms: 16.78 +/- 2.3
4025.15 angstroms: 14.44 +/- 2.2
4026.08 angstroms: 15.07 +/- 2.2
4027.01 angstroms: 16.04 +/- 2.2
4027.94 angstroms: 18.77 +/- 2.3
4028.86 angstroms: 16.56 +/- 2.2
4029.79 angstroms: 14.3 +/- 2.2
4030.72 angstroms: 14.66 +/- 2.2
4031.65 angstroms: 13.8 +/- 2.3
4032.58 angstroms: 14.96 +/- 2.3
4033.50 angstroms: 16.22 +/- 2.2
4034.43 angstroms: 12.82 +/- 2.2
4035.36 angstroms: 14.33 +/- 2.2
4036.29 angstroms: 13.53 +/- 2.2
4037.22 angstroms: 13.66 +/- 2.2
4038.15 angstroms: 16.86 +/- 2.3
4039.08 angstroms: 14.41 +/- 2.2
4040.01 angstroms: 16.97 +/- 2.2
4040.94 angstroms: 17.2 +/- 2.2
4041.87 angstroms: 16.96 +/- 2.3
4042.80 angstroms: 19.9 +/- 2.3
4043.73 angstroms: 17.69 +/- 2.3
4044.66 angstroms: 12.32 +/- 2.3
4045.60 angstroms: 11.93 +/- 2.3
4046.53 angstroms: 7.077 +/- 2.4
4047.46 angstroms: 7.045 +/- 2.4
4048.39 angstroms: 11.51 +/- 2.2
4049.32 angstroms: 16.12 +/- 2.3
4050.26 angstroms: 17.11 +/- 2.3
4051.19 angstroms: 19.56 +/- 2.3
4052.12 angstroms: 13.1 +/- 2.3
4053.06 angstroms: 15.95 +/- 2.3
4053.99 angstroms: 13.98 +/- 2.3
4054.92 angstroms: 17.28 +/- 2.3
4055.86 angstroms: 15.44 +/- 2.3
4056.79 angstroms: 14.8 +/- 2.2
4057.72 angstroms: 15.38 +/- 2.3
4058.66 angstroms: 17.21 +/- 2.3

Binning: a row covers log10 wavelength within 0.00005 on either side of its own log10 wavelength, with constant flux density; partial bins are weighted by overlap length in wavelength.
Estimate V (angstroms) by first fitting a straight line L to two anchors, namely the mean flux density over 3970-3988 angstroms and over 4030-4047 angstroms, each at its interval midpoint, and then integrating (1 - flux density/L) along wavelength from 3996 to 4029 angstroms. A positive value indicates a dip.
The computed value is -4.3 angstroms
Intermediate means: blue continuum 11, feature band 14.8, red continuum 14.7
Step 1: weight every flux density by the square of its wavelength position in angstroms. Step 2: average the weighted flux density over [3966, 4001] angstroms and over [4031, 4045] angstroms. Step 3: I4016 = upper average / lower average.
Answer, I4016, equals 1.37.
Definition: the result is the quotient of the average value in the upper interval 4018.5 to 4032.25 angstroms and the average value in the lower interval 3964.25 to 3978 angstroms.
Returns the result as 2.3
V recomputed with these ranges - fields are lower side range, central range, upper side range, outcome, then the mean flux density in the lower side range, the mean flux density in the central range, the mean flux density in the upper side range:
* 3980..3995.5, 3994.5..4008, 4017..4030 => 0.3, 14.3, 14.3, 14.9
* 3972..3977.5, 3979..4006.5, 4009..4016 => -4.5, 9.11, 14.3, 16.1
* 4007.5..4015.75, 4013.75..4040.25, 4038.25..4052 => 0.6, 15.9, 15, 14.7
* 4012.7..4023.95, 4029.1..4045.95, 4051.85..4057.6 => -0.1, 14.9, 15.2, 15.2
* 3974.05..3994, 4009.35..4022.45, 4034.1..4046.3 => -0.4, 13.5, 14.8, 15.1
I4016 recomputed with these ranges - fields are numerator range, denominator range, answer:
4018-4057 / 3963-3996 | 1.40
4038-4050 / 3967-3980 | 1.93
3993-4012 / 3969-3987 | 1.41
